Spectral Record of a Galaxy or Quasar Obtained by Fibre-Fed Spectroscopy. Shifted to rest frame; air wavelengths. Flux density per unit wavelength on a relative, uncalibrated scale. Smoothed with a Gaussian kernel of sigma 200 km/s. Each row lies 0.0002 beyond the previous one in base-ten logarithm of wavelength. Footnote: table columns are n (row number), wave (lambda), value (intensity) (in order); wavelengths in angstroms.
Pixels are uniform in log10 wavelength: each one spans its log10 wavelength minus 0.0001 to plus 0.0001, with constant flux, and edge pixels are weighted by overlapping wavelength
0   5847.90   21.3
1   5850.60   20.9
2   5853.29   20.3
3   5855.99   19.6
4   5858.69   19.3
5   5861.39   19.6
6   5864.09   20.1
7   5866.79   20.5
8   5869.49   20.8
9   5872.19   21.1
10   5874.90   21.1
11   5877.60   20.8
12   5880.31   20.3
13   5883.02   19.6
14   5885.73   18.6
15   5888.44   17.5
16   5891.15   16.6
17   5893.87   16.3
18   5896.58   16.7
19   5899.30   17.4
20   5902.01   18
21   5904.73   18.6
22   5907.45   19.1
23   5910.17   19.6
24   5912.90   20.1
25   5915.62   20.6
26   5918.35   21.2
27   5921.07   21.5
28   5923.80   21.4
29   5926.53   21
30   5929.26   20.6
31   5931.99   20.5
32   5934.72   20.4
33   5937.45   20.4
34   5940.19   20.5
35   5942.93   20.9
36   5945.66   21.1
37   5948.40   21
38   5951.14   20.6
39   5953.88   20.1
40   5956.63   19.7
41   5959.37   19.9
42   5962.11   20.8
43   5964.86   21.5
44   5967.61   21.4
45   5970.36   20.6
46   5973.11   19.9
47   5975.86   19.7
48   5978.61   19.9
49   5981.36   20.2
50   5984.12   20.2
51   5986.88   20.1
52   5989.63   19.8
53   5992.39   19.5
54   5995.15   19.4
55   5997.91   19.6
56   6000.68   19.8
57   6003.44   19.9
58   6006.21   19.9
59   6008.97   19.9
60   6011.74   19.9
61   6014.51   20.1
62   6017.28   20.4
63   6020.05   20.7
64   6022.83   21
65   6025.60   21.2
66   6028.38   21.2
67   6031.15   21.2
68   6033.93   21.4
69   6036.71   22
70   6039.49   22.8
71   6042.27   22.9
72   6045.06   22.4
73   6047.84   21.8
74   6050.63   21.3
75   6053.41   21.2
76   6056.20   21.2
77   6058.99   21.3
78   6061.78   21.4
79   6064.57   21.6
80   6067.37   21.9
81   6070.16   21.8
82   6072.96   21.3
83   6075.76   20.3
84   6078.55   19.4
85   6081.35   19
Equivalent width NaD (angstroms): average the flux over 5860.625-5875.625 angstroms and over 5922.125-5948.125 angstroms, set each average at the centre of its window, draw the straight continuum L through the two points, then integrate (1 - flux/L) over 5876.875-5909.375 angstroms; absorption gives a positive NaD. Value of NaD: 3.7 angstroms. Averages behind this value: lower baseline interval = 20.5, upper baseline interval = 20.8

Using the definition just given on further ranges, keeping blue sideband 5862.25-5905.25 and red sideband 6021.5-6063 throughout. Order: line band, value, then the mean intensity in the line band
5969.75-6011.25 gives 1.78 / 19.9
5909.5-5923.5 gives -0.83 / 20.7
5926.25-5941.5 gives -0.54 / 20.5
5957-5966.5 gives -0.16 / 20.6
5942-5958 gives -0.36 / 20.6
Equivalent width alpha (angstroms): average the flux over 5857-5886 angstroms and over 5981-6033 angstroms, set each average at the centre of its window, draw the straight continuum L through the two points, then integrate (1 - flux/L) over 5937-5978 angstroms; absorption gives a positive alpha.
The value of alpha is -0.6 angstroms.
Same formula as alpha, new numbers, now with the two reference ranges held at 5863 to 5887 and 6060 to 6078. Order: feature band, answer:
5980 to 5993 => 0.6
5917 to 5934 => -0.4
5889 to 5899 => 1.8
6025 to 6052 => -0.9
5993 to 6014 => 1.2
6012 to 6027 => 0.3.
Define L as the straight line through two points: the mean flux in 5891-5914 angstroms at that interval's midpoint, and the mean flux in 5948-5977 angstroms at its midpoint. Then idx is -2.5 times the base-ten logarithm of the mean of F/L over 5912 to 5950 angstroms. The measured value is -0.09 mag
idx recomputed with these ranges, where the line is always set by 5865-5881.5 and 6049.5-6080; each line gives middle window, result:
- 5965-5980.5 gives 0.03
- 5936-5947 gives 0.01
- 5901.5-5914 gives 0.09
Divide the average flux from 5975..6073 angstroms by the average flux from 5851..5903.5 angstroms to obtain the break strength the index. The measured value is 1.09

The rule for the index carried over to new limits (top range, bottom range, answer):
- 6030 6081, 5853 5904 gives 1.12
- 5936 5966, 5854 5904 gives 1.08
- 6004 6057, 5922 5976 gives 1.03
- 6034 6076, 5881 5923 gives 1.15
